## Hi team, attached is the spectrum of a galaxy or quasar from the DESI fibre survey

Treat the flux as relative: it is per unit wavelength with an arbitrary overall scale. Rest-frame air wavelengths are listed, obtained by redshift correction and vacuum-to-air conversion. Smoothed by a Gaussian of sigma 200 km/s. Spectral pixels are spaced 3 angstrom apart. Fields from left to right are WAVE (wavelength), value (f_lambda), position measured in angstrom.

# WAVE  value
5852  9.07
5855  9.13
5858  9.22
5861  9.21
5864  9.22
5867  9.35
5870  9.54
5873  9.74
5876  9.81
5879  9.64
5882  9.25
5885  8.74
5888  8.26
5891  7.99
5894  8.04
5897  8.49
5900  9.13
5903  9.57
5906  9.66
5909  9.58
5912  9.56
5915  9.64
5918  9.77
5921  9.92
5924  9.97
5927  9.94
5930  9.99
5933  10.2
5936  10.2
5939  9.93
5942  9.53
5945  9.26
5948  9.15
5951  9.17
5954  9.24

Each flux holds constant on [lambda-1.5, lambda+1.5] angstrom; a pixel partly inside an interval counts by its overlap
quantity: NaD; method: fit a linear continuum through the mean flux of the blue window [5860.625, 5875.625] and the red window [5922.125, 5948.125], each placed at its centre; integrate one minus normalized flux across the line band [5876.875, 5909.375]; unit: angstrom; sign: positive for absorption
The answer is 2.24 angstrom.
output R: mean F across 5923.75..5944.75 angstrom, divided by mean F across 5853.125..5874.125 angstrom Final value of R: 1.06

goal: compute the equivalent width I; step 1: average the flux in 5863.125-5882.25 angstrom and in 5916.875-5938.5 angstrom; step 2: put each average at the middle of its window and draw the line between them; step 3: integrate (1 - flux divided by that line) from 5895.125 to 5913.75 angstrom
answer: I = 0.9 angstrom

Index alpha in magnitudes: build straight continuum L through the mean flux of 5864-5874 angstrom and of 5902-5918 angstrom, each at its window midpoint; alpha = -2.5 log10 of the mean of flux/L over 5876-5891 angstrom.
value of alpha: 0.07 mag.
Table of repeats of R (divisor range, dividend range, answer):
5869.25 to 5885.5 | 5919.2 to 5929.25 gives 1.05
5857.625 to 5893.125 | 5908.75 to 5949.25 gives 1.07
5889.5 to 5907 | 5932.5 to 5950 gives 1.10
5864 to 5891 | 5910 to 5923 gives 1.06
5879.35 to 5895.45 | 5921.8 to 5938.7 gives 1.18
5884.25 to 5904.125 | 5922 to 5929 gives 1.16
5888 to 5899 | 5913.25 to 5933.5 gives 1.20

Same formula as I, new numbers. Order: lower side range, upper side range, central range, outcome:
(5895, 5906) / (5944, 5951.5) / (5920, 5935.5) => -1.5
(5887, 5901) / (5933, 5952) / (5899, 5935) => -3.3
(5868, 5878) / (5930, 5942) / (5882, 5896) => 2.0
